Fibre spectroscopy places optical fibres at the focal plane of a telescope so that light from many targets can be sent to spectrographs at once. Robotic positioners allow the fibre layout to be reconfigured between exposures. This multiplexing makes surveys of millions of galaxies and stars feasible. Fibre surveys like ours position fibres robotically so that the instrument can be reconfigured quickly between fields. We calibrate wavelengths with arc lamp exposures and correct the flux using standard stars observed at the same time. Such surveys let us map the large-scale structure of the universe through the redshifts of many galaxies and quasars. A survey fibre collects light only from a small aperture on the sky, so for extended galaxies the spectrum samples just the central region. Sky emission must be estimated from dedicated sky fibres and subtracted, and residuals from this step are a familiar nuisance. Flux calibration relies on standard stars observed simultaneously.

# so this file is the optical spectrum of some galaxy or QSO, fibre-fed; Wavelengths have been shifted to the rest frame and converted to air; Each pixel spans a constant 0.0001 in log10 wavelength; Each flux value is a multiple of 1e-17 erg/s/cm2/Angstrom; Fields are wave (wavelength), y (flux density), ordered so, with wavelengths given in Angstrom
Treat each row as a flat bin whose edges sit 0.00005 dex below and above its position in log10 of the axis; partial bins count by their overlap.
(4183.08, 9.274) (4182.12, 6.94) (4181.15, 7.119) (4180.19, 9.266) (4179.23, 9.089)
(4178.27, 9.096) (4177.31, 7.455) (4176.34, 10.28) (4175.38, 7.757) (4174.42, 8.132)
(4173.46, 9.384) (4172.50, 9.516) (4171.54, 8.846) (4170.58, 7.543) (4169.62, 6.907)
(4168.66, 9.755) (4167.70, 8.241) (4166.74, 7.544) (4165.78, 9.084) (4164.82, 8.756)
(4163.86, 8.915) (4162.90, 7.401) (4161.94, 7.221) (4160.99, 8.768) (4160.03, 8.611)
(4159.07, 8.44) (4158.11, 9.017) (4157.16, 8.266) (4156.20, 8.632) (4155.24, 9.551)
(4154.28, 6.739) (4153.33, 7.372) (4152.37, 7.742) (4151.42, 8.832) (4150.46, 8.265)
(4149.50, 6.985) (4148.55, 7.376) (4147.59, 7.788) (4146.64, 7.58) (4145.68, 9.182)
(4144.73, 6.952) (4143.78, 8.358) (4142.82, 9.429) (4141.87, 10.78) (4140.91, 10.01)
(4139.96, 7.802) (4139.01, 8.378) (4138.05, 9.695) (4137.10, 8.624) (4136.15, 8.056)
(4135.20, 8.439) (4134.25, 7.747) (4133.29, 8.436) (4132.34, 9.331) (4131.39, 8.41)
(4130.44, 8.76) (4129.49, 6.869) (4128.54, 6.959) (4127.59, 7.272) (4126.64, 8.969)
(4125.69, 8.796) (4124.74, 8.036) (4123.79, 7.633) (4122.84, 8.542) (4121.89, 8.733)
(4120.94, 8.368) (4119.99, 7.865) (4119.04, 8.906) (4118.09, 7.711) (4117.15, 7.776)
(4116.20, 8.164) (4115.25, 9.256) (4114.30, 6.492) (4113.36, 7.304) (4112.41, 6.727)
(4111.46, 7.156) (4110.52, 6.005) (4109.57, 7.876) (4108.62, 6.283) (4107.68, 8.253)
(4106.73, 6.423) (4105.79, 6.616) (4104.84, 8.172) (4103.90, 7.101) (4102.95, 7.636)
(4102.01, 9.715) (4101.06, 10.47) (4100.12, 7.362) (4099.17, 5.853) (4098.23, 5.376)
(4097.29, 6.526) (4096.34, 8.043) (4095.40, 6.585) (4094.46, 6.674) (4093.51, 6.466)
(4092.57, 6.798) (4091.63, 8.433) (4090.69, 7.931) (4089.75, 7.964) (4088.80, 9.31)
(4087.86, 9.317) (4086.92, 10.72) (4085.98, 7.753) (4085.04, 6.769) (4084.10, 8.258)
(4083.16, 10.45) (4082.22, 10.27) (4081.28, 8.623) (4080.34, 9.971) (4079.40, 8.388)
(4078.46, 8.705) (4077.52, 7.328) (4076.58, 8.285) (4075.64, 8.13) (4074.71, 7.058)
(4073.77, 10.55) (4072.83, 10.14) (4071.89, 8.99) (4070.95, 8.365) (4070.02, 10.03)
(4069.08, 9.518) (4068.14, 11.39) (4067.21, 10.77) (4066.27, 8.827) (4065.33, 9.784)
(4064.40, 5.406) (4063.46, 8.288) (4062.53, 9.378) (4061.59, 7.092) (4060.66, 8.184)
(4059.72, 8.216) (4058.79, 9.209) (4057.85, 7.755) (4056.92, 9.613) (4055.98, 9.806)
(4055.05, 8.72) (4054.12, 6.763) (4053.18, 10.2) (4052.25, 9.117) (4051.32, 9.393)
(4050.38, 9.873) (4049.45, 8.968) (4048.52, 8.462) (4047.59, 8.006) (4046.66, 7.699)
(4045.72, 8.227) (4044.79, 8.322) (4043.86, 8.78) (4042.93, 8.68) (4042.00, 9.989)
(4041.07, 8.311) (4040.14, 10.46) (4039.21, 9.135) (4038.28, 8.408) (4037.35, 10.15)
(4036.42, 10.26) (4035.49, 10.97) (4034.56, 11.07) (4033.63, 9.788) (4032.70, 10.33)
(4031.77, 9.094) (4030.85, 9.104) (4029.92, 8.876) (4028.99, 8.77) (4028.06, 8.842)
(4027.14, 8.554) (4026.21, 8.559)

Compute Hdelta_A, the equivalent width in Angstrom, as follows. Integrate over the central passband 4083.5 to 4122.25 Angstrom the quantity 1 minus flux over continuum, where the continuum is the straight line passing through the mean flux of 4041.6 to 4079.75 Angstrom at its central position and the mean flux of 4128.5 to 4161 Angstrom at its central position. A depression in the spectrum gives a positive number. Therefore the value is 4.0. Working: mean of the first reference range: 8.79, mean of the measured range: 7.69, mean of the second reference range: 8.36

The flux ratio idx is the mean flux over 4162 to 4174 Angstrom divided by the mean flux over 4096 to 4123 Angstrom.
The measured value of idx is 1.11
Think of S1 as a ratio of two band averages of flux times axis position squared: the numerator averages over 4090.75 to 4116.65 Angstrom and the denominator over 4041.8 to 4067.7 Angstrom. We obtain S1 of 0.9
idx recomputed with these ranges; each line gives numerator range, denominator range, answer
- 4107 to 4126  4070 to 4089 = 0.87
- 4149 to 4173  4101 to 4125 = 1.07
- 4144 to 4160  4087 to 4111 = 1.07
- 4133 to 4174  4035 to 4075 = 0.93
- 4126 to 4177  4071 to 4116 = 1.05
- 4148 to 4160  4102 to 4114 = 1.12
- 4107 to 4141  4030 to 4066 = 0.89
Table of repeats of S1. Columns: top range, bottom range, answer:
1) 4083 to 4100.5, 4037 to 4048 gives 0.89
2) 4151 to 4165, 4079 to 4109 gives 1.07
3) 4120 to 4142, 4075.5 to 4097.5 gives 1.04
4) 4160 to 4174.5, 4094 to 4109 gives 1.19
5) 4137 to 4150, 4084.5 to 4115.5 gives 1.15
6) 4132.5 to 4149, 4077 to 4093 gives 1.01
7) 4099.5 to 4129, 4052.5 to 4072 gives 0.90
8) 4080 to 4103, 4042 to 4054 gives 0.94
